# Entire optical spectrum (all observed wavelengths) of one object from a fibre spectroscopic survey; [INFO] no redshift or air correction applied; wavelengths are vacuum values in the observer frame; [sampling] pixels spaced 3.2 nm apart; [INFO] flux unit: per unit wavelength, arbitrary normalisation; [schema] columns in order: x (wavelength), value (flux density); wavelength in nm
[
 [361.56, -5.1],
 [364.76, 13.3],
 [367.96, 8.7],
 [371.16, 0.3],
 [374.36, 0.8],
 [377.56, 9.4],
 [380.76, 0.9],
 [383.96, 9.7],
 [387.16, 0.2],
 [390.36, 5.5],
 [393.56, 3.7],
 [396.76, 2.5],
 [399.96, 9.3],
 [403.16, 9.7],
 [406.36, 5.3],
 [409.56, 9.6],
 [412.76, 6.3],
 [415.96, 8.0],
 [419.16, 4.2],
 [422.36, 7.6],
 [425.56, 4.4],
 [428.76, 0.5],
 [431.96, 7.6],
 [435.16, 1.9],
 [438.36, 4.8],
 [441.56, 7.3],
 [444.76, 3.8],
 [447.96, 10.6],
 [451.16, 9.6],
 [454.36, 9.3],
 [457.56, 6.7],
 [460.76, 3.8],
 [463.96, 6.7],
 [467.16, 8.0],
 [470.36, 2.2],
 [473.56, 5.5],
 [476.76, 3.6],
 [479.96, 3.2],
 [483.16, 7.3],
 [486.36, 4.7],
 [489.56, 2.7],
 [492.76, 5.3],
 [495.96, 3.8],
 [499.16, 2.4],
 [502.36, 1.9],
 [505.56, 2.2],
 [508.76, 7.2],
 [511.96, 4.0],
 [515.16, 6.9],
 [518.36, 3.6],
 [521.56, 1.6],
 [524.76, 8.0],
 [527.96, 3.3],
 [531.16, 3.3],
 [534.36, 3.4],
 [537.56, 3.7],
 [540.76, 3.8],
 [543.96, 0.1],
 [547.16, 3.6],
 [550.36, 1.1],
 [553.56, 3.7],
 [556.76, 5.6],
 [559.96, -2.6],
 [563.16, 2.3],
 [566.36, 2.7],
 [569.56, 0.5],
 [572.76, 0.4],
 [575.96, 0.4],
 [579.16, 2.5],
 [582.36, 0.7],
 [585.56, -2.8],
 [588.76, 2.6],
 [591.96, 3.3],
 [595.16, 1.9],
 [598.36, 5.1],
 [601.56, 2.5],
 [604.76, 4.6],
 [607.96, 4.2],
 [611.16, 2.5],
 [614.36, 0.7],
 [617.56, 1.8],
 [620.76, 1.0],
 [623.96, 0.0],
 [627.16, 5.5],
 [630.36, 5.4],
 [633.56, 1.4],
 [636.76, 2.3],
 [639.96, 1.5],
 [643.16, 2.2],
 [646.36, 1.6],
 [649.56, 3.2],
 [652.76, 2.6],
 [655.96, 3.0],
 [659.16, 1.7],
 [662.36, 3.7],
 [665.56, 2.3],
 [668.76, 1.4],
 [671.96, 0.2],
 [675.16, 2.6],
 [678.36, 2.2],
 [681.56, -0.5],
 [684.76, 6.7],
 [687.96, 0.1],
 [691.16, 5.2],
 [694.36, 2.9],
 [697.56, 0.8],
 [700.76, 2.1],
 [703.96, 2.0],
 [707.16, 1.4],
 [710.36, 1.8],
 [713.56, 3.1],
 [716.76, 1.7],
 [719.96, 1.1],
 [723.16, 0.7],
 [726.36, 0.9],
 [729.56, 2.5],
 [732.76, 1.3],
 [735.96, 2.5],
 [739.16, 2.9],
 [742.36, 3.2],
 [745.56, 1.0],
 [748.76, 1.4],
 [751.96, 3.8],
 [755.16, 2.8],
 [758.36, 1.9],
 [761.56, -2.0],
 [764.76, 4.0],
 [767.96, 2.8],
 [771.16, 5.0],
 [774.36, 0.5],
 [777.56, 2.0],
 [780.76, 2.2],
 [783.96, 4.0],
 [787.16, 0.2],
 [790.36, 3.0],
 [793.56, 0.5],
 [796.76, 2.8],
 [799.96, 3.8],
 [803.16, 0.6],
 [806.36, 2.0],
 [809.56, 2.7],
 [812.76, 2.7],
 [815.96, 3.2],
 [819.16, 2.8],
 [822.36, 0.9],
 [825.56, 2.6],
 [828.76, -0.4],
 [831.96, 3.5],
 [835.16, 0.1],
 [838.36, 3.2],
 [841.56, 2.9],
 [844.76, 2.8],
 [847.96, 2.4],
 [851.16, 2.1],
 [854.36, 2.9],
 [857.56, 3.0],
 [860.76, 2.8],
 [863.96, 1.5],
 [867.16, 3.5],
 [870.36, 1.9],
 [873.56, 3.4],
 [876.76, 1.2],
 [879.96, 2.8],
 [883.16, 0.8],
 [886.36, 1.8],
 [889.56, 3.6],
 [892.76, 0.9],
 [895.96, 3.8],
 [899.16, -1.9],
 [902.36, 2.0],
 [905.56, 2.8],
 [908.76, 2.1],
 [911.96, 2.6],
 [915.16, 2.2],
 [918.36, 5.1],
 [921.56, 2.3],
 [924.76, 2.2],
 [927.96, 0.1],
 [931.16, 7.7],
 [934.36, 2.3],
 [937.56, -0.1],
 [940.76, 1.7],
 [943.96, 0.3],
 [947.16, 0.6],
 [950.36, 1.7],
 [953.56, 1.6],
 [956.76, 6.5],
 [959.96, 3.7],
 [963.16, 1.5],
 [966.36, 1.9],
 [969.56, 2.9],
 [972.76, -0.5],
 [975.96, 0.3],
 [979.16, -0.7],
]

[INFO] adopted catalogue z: 0.836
